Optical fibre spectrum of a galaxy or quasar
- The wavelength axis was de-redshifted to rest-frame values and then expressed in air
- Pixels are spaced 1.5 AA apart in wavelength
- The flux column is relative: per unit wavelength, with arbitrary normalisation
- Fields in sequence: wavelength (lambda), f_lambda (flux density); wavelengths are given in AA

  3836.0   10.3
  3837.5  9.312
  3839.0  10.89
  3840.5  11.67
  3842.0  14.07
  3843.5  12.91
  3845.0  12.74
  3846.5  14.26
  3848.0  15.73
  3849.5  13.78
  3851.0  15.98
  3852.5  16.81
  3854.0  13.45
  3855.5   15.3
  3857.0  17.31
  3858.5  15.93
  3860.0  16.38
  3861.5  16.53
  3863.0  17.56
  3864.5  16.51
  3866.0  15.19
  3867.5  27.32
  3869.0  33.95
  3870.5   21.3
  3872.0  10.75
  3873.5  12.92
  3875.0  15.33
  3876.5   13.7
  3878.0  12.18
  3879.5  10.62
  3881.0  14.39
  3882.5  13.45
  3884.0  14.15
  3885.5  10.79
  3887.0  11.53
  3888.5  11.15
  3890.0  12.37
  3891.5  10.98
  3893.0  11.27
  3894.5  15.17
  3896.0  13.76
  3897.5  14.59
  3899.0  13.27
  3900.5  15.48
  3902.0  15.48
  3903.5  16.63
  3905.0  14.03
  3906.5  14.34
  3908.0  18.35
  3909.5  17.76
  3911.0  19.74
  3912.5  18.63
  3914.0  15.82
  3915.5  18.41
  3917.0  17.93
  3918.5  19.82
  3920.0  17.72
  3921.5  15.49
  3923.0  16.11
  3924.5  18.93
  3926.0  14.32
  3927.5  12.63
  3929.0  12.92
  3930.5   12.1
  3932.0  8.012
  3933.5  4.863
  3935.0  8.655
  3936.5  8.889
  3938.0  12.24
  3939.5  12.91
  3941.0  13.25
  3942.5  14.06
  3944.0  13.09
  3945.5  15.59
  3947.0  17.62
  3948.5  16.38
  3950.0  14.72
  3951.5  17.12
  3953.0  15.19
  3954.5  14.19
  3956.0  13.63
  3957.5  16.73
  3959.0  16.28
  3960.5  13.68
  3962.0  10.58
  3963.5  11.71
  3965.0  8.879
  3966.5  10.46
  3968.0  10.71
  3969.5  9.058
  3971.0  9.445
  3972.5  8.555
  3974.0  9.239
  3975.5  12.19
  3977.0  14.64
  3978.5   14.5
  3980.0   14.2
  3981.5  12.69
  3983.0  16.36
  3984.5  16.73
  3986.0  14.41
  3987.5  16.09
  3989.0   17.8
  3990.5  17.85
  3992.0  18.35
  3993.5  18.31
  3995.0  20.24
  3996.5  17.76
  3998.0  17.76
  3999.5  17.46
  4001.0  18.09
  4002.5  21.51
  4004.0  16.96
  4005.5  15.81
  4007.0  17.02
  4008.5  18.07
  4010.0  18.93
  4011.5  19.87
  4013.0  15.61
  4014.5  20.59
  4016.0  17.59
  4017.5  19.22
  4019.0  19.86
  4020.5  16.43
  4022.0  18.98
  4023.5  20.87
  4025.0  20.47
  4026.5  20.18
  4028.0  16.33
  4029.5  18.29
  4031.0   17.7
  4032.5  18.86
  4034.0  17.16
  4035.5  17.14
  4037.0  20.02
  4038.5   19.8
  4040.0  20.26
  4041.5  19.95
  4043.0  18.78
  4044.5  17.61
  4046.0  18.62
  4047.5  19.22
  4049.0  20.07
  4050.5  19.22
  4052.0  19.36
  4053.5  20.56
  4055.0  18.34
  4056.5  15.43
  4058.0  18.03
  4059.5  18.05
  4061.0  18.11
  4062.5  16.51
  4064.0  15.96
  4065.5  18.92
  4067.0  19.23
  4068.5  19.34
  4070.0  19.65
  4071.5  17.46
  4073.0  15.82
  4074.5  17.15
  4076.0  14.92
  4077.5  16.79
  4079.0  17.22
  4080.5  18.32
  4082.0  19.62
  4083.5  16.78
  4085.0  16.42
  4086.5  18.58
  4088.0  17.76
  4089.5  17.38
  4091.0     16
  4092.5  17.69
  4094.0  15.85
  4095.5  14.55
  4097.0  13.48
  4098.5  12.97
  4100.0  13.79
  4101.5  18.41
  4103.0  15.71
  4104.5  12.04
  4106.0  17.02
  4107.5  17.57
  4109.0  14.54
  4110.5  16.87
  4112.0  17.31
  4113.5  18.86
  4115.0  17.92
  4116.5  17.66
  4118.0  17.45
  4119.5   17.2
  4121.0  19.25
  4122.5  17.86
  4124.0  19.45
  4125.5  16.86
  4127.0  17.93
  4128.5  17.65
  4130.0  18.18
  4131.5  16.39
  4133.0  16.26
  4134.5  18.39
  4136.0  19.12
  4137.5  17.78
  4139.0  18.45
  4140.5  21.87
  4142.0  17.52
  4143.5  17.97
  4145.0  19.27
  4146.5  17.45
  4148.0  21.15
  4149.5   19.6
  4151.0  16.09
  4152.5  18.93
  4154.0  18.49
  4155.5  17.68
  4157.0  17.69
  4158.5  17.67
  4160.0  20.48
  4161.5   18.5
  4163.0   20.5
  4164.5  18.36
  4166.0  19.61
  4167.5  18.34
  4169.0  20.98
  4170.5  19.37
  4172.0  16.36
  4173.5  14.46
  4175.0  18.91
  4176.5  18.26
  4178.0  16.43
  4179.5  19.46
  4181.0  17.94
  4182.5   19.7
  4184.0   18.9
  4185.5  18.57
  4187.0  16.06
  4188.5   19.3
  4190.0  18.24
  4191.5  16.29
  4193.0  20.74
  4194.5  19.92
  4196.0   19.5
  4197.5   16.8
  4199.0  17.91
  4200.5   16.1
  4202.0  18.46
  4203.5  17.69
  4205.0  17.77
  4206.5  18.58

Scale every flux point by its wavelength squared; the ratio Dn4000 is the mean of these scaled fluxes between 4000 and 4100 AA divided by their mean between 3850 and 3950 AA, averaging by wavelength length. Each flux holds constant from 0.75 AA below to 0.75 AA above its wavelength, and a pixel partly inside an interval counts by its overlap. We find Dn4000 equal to 1.3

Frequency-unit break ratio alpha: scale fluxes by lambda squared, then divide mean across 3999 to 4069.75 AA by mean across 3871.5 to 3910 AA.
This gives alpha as 1.5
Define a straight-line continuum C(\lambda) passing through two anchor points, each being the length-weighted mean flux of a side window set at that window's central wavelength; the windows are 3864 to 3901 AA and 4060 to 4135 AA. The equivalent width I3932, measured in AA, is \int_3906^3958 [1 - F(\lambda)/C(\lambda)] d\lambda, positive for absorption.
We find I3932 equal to 1.9 AA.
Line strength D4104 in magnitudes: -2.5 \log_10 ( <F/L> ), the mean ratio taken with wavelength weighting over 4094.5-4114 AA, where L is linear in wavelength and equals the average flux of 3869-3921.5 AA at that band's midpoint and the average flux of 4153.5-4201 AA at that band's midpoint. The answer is 0.13 mag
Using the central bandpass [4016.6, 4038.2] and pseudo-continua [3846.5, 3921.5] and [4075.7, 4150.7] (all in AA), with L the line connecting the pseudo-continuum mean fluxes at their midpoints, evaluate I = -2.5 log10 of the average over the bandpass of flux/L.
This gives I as -0.12 mag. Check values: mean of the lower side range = 15.7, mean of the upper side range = 17.3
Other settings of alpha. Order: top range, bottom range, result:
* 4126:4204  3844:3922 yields 1.35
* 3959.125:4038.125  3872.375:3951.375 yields 1.20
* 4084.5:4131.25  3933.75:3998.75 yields 1.29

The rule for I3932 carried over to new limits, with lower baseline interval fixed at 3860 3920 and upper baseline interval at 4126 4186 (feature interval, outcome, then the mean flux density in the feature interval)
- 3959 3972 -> 4.45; 10.9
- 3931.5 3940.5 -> 3.78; 9.41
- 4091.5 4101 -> 1.58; 14.9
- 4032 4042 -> -1.04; 19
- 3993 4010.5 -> -1.33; 18.1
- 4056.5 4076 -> -0.15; 17.6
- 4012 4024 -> -1.12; 18.6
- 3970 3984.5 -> 3.53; 12.6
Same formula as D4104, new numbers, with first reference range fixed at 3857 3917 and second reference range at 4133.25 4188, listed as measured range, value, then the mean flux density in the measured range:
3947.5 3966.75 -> 0.17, 13.9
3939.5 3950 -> 0.10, 14.8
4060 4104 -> 0.05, 16.9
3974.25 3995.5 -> 0.06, 15.8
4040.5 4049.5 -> -0.11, 19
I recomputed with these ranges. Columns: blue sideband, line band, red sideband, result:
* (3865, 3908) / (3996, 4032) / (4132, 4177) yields -0.11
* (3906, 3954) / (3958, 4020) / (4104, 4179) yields 0.02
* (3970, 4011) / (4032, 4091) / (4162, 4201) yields -0.08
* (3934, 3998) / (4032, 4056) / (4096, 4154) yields -0.21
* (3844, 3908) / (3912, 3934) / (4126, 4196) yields 0.05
